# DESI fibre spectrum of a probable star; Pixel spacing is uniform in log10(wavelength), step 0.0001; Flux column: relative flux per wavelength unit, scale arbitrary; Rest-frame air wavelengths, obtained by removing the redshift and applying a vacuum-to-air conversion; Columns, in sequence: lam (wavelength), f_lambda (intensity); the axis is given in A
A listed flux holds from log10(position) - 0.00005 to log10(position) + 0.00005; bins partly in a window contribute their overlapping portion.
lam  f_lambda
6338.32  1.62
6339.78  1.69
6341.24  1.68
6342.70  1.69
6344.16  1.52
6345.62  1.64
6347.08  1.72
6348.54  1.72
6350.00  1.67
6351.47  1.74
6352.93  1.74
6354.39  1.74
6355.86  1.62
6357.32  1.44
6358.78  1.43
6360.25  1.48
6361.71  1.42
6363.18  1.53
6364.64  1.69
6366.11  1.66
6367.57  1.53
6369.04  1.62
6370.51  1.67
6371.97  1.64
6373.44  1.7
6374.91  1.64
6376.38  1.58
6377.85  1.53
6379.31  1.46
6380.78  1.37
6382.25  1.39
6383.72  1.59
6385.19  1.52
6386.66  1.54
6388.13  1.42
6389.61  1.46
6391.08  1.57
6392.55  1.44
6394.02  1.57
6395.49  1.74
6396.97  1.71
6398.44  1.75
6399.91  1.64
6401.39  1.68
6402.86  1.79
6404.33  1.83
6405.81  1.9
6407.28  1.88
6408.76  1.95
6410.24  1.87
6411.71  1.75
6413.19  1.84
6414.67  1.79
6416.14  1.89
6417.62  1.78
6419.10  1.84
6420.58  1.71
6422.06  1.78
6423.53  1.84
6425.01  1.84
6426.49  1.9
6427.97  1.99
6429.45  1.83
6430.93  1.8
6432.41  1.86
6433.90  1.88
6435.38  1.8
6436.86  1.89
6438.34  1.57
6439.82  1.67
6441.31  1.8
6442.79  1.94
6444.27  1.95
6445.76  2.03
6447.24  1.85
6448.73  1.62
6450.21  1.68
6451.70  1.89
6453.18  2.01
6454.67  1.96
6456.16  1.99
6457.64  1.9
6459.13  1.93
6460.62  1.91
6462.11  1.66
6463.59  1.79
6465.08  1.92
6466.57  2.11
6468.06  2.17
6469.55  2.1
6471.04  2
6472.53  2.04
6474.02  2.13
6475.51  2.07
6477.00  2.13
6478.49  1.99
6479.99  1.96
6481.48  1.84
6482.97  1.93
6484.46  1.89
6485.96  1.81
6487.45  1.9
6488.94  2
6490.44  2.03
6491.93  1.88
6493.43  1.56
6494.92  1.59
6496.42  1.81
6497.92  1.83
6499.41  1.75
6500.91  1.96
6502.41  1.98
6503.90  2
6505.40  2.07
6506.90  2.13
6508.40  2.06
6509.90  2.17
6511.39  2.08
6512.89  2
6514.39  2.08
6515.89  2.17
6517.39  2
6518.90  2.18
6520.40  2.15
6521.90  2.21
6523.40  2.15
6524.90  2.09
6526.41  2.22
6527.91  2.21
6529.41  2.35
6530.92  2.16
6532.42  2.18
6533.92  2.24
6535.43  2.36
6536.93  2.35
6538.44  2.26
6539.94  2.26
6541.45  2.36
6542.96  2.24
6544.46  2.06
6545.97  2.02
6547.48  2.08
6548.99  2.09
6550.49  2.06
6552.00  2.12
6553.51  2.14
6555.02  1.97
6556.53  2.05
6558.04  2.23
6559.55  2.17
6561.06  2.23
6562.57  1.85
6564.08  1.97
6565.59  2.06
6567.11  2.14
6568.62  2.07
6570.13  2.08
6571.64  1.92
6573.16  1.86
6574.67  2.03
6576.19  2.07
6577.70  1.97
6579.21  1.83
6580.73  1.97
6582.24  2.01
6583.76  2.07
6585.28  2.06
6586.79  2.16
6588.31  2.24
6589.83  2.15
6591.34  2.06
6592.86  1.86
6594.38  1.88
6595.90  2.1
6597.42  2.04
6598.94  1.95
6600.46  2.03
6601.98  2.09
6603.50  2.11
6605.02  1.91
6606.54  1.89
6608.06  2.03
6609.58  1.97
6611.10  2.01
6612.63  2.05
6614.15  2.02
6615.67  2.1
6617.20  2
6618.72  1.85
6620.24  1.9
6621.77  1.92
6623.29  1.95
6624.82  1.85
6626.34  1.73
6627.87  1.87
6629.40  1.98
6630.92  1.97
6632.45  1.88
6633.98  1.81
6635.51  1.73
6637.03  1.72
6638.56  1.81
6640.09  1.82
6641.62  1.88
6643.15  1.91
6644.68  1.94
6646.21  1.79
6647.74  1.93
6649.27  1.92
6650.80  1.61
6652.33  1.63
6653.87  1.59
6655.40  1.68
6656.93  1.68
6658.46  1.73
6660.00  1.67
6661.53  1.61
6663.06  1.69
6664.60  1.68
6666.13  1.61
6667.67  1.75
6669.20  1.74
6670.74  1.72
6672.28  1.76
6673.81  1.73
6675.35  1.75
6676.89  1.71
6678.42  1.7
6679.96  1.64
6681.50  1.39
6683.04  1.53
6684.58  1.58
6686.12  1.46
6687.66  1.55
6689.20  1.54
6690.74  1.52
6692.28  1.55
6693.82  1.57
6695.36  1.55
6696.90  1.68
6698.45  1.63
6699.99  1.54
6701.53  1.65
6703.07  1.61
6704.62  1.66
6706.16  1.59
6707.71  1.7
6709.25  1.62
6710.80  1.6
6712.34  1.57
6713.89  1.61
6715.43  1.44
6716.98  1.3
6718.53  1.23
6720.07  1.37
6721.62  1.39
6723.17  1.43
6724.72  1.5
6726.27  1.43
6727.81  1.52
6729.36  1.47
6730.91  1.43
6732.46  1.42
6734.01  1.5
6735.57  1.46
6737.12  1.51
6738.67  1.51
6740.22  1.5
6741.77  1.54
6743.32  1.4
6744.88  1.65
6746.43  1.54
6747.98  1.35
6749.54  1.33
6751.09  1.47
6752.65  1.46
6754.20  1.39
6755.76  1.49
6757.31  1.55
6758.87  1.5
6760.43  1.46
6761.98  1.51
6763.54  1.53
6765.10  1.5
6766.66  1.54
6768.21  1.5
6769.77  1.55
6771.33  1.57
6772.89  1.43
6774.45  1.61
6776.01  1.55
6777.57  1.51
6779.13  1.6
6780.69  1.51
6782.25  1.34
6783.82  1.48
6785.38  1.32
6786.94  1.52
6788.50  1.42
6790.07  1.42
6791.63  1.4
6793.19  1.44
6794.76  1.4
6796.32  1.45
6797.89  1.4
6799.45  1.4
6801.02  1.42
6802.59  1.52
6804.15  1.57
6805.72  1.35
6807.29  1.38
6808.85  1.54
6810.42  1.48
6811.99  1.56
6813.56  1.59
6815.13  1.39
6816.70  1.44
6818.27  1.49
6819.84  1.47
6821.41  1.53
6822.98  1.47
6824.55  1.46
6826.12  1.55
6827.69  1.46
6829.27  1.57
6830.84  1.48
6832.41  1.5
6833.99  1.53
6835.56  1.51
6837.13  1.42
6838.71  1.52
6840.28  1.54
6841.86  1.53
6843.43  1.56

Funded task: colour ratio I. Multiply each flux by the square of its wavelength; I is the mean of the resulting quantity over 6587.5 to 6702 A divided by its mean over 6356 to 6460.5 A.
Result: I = 1.12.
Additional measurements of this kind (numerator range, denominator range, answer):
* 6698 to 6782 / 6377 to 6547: 0.86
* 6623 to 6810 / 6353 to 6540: 0.92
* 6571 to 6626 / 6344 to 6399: 1.35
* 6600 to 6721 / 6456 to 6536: 0.90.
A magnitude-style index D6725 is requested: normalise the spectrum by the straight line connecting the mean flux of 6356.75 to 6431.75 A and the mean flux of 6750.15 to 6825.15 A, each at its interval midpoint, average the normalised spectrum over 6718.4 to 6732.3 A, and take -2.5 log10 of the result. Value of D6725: 0.06 mag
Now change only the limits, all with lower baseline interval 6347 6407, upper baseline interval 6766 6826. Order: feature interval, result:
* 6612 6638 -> -0.24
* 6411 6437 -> -0.15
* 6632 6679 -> -0.15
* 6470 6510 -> -0.23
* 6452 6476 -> -0.24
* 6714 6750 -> 0.03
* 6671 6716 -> -0.07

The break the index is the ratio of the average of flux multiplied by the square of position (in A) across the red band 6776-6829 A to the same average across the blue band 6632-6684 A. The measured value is 0.89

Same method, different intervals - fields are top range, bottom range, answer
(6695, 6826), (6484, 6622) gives 0.77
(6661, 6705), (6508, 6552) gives 0.78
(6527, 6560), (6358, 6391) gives 1.49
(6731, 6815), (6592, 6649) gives 0.80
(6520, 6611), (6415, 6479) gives 1.14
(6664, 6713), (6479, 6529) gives 0.86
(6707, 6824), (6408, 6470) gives 0.87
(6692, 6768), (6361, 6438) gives 0.98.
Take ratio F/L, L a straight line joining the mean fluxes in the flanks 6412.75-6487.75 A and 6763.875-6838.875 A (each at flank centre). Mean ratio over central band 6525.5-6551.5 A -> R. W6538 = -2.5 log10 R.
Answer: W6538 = -0.23 mag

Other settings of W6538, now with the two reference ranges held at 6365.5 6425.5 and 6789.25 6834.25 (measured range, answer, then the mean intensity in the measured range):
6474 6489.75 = -0.199 mag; 1.96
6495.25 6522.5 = -0.244 mag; 2.03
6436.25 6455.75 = -0.117 mag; 1.84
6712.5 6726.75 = 0.073 mag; 1.42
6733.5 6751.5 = 0.018 mag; 1.48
